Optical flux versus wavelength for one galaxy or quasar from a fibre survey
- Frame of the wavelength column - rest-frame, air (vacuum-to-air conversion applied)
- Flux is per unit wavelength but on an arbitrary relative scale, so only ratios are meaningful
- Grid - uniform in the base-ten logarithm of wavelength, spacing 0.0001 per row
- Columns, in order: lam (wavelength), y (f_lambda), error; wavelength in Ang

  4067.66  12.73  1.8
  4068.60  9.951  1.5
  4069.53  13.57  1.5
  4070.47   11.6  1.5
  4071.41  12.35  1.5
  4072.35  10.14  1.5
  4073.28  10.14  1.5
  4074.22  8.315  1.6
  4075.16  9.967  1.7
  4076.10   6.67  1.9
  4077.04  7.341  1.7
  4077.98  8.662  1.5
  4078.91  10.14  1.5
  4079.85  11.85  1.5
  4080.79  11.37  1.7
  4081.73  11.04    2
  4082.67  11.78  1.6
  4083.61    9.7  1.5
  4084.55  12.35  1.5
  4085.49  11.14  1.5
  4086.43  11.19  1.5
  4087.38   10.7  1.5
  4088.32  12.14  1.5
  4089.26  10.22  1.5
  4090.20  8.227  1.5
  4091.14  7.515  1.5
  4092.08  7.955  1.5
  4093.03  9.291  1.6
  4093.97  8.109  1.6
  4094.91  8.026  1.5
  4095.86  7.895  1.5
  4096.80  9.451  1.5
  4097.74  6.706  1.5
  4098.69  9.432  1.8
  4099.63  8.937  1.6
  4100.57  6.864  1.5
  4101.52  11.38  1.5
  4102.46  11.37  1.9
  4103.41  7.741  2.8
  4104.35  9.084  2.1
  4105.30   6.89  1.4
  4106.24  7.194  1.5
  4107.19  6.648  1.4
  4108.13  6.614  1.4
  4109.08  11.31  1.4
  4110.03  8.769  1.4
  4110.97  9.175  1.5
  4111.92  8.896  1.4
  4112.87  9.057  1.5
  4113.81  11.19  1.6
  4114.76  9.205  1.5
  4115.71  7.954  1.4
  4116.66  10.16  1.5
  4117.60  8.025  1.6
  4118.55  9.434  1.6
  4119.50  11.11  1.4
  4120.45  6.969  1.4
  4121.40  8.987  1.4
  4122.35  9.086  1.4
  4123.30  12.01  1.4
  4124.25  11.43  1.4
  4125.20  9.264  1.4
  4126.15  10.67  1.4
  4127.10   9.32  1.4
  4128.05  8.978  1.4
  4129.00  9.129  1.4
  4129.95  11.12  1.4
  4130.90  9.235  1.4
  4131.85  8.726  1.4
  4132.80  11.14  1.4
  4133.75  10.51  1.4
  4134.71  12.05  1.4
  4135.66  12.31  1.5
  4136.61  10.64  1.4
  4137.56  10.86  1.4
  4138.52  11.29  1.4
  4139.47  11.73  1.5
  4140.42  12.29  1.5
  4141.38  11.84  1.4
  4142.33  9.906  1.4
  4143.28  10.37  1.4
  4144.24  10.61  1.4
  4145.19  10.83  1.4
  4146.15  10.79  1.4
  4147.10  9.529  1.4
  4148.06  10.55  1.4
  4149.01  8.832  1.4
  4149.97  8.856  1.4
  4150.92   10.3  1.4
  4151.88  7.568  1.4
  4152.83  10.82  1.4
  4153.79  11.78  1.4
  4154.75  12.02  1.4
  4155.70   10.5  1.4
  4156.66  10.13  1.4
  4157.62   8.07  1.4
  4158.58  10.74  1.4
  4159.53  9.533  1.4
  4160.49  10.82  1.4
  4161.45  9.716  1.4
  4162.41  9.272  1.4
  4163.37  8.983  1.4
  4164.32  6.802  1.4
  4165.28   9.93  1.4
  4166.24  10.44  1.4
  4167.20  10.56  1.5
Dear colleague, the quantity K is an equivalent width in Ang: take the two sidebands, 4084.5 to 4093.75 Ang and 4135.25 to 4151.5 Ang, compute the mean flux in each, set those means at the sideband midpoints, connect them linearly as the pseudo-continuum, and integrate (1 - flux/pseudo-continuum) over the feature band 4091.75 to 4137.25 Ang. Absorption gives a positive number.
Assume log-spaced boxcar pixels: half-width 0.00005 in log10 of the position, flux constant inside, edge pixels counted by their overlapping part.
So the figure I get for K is 4.3 Ang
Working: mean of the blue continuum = 9.91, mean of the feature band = 9.29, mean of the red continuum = 10.7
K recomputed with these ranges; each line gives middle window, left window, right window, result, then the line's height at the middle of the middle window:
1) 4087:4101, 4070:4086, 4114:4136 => 1.9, 10.1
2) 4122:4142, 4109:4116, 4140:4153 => -1.6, 9.85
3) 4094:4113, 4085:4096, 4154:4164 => 1.9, 9.52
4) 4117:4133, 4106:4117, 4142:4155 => -0.6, 9.34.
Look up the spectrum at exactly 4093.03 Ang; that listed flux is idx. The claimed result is 9.291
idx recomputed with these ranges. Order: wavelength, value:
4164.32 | 6.802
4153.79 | 11.78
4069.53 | 13.57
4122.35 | 9.086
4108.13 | 6.614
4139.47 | 11.73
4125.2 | 9.264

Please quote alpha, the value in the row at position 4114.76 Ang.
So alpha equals 9.205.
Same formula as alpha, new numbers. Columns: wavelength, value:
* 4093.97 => 8.109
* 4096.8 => 9.451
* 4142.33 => 9.906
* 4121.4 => 8.987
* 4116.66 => 10.16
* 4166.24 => 10.44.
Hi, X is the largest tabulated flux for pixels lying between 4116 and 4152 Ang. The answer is 12.31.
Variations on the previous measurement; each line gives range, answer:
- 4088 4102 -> 12.14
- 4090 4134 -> 12.01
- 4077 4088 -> 12.35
